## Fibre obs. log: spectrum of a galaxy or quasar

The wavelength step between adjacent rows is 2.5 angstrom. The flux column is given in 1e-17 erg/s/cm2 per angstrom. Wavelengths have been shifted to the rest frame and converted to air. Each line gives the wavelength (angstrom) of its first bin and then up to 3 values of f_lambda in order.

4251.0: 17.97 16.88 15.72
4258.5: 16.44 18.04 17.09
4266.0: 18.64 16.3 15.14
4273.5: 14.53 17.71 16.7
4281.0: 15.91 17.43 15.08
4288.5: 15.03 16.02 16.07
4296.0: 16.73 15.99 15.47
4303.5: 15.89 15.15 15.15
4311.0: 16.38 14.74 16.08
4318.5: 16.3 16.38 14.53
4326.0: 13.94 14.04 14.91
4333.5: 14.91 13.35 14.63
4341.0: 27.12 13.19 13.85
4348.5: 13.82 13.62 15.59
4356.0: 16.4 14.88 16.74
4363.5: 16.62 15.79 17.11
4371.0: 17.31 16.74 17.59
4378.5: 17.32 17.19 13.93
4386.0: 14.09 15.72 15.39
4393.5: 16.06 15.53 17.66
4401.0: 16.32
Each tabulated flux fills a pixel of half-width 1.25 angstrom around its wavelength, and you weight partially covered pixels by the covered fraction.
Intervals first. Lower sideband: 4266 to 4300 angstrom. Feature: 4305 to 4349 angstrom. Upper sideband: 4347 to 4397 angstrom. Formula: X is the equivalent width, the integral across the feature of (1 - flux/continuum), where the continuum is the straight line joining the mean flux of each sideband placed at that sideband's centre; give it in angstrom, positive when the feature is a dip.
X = 1.38 angstrom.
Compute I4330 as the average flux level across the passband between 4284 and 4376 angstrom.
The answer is 15.7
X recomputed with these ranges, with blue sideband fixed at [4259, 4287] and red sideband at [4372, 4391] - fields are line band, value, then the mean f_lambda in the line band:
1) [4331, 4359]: 1.2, 15.6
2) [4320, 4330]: 1.0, 14.7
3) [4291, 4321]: 1.1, 15.8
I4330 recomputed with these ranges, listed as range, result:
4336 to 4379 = 16.3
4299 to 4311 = 15.6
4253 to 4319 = 16.2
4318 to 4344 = 15.8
